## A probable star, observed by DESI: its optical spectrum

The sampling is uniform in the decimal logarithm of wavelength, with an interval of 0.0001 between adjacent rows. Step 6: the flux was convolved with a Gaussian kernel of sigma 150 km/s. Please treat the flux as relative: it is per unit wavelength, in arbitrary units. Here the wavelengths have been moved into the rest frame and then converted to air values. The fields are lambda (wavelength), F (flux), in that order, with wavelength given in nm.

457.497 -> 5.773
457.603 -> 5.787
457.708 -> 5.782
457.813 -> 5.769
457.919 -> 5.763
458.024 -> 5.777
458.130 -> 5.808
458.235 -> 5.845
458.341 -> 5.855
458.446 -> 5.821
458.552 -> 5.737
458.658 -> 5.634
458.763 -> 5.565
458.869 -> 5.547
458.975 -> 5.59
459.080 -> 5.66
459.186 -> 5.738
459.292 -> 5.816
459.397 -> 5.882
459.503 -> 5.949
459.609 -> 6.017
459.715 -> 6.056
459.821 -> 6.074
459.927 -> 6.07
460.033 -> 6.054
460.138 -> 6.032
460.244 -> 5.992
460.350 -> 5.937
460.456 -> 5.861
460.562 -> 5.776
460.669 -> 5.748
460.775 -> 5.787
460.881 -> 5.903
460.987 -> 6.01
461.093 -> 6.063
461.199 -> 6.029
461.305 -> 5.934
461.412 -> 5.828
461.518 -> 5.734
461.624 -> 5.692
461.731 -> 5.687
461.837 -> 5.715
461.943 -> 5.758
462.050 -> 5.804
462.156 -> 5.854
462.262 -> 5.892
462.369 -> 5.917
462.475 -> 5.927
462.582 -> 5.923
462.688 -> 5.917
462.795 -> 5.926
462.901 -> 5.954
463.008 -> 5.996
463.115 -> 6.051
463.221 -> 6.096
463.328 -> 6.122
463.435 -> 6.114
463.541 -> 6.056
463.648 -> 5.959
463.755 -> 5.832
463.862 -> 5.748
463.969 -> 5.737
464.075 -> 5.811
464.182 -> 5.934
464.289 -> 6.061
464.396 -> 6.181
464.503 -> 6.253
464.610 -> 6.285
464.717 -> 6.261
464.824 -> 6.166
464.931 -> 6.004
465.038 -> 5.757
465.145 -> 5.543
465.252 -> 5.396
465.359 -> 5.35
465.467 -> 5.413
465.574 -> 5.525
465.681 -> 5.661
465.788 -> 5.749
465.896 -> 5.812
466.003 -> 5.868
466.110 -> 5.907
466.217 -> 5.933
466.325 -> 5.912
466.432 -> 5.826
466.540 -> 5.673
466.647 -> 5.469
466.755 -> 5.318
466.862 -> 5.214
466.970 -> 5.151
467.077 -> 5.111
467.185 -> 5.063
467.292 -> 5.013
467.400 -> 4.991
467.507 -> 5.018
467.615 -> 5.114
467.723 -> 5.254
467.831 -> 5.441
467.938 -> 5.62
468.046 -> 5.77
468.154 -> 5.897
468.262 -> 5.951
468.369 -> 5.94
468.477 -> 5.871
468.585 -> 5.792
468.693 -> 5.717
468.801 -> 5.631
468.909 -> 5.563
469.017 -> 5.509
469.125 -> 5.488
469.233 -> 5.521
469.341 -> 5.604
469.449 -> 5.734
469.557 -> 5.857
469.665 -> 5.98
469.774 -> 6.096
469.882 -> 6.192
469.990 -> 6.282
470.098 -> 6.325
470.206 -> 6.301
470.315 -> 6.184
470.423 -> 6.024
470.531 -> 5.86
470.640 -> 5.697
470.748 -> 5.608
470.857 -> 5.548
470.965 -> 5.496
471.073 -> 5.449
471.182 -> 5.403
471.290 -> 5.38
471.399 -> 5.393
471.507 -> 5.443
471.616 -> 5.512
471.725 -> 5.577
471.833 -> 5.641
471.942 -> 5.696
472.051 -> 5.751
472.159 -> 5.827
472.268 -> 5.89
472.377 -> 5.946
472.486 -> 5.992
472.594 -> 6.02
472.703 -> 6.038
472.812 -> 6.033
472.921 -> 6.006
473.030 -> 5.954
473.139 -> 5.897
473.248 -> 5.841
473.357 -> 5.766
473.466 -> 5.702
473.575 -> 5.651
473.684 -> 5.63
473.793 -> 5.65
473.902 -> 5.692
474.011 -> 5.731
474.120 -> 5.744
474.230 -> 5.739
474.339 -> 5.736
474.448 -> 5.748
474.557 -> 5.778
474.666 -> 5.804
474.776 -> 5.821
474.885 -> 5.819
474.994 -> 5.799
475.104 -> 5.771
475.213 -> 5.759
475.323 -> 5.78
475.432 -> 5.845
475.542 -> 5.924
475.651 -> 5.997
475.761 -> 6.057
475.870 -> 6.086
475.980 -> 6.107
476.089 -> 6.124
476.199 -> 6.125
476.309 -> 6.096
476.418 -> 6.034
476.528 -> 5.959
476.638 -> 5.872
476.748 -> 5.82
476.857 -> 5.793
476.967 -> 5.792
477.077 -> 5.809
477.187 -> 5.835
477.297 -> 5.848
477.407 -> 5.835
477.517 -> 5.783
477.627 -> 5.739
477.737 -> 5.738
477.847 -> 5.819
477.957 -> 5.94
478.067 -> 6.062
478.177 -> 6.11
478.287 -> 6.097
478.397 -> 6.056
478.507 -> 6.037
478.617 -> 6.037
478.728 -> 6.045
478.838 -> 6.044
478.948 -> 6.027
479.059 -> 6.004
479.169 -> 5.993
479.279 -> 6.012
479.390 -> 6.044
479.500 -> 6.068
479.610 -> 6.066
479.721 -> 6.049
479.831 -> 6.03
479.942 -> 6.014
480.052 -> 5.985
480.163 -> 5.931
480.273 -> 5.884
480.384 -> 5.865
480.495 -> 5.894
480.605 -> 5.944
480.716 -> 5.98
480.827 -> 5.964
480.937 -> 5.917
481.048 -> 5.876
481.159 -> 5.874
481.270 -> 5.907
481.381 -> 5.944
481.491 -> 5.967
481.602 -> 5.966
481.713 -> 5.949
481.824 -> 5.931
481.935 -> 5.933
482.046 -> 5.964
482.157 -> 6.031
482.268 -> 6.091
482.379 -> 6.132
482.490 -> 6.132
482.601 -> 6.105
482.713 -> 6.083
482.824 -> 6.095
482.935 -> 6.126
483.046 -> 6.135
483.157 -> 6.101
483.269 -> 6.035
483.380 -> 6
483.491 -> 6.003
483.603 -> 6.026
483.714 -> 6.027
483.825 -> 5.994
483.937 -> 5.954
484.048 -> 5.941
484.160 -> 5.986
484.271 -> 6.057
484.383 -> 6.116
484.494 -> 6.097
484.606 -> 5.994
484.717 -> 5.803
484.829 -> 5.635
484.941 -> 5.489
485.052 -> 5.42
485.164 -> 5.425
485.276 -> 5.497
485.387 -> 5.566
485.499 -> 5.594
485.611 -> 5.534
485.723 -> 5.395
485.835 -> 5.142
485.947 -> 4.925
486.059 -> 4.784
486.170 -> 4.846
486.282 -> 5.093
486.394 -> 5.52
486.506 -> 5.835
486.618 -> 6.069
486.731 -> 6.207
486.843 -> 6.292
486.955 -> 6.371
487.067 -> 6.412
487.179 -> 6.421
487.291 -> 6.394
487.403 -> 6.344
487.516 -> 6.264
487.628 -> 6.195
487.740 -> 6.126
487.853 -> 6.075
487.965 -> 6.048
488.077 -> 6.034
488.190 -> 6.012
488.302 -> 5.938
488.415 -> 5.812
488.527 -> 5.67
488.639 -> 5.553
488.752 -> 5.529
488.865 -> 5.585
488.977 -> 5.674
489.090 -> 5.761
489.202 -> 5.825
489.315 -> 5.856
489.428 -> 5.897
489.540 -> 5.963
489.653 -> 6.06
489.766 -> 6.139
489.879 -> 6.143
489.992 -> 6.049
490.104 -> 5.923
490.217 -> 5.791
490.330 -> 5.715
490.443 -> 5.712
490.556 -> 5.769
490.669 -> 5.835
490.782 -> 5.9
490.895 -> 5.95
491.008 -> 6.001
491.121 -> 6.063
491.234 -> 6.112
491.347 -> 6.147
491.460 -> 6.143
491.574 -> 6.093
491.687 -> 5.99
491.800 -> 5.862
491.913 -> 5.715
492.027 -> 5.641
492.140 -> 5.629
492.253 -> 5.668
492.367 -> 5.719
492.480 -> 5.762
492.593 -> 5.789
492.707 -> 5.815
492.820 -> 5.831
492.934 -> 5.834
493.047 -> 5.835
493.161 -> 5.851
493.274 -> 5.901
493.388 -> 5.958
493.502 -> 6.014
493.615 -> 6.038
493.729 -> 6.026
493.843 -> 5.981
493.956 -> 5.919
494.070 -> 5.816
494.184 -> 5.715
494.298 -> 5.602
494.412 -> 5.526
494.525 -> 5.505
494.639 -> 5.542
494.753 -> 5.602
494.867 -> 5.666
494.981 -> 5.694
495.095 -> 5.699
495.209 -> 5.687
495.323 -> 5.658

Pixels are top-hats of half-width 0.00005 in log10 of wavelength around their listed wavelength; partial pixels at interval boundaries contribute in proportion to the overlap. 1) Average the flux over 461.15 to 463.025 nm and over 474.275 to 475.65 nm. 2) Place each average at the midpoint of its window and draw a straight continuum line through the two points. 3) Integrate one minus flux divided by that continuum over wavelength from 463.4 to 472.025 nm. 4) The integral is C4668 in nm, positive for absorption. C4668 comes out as 0.19 nm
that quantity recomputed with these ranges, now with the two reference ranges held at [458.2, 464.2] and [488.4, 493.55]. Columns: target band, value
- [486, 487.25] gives 0.01 nm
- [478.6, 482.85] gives -0.09 nm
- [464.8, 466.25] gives 0.04 nm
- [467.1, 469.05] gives 0.12 nm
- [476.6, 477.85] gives 0.01 nm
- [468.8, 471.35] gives 0.04 nm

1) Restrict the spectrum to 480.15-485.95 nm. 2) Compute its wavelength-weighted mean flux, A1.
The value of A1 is 5.88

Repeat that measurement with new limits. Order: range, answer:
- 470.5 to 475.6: 5.74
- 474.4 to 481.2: 5.94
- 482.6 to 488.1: 5.87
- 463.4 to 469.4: 5.67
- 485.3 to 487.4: 5.7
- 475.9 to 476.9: 6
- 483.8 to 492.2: 5.84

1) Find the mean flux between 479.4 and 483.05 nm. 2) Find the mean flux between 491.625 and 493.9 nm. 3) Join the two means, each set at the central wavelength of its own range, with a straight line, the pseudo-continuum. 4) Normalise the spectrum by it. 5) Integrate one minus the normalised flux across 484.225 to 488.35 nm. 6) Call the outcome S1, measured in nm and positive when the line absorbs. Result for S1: 0.08 nm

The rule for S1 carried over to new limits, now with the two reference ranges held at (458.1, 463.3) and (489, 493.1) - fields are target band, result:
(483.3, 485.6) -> 0.021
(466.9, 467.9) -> 0.125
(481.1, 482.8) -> -0.035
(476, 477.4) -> -0.012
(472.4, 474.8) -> 0.023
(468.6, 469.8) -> 0.037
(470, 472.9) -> 0.046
